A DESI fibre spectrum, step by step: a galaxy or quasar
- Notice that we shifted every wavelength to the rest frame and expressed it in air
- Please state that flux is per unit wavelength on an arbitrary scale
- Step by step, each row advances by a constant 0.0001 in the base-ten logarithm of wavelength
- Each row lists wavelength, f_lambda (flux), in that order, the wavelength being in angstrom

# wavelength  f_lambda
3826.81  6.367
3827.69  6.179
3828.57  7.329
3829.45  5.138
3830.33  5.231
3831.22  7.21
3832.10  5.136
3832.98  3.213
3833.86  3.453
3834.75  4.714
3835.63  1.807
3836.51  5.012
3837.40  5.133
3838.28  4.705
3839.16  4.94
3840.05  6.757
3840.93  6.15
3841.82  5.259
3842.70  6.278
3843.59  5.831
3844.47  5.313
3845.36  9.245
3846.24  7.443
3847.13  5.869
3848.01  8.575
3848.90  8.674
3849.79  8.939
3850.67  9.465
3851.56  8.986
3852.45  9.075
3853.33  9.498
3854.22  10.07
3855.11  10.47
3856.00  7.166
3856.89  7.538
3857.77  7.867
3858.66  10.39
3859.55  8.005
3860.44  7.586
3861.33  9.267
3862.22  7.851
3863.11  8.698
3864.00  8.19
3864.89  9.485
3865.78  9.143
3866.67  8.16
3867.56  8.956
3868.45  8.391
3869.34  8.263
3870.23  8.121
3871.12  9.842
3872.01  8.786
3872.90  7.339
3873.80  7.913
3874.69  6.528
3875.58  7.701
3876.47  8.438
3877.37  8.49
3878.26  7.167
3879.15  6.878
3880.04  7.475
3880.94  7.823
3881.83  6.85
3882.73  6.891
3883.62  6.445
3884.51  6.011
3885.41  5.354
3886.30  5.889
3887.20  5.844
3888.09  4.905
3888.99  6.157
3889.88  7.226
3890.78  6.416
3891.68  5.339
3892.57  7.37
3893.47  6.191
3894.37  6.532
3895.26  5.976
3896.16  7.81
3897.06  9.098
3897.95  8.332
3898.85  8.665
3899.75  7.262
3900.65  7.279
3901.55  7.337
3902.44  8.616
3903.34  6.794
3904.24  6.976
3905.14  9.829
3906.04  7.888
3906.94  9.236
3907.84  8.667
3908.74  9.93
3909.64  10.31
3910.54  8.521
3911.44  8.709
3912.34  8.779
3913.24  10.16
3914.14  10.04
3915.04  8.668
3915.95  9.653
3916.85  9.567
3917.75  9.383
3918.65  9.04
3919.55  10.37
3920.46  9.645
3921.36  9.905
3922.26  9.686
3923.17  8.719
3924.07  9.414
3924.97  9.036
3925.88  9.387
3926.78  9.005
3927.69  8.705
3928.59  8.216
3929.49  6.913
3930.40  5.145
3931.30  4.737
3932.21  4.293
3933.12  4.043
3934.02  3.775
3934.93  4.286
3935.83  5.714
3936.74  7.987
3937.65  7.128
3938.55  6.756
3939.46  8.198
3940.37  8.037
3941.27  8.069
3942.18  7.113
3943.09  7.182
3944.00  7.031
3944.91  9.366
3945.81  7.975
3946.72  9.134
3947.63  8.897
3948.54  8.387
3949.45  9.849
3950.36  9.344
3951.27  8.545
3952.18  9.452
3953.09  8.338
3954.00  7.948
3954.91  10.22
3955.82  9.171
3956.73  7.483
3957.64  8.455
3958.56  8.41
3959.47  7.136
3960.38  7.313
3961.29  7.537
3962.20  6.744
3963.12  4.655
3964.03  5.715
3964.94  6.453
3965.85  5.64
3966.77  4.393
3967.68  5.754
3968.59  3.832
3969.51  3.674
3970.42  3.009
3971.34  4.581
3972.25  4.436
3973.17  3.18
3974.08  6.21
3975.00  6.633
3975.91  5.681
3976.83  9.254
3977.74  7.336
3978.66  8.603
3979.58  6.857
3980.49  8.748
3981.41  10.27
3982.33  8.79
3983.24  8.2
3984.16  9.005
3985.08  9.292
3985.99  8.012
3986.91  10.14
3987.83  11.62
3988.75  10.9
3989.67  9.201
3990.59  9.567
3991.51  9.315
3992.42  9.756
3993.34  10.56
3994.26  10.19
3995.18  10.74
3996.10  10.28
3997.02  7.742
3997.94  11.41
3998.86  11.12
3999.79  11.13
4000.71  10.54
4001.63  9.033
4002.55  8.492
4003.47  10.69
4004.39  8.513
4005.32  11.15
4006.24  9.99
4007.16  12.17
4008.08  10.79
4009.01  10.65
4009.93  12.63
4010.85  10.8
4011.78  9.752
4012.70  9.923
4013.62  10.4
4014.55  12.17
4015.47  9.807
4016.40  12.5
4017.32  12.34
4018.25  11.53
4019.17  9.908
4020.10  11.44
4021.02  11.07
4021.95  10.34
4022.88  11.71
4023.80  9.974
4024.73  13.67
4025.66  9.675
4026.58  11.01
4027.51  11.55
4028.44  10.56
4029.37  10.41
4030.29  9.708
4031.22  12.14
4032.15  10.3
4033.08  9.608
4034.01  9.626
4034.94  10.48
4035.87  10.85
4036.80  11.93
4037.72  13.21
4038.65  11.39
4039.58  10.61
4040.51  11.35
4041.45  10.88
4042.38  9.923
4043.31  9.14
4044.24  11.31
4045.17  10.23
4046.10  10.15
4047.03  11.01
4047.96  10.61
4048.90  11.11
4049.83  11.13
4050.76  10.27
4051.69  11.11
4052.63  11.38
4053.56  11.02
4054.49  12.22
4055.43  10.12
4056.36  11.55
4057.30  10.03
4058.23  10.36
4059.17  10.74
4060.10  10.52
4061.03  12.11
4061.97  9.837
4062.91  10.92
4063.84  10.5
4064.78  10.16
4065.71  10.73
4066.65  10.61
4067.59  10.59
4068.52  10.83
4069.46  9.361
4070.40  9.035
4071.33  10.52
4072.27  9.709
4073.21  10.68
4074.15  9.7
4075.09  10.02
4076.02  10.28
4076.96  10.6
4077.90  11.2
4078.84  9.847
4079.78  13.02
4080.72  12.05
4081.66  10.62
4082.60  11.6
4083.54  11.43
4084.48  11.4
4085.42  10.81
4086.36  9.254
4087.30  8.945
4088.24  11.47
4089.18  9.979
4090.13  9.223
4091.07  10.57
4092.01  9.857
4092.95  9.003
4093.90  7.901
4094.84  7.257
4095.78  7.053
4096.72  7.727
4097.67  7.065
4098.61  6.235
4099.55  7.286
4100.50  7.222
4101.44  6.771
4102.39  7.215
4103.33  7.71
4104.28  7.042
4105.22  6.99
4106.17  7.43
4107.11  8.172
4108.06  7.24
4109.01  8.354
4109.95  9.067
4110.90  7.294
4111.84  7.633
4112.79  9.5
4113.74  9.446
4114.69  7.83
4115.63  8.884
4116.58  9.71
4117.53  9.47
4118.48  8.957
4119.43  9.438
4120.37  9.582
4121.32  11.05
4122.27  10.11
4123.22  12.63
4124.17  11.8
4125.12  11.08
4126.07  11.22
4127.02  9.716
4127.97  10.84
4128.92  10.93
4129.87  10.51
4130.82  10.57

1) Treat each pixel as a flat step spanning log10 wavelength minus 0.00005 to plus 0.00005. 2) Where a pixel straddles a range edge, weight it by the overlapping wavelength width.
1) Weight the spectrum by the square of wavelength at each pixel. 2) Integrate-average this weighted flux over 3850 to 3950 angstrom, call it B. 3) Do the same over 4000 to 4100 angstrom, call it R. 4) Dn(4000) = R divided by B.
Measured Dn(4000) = 1.4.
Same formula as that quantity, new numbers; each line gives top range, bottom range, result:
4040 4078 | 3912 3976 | 1.51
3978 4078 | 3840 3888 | 1.46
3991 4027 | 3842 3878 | 1.39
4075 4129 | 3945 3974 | 1.44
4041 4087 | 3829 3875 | 1.61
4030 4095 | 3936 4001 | 1.38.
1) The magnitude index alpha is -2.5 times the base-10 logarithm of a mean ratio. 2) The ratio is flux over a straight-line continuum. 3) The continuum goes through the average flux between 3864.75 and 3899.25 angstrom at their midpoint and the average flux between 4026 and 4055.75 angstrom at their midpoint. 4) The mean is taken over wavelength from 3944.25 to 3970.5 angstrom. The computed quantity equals 0.209 mag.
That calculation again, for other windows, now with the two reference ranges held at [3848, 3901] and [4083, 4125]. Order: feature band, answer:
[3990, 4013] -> -0.22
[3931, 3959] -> 0.07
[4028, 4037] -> -0.23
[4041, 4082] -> -0.22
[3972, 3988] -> 0.06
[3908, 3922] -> -0.19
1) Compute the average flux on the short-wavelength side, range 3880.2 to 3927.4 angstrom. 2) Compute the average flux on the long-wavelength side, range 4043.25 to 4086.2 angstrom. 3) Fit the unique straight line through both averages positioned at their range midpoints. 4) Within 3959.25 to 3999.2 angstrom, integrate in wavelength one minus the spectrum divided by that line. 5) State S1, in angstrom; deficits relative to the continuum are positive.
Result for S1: 7.0 angstrom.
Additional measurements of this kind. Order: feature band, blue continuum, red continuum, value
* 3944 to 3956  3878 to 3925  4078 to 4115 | -1.0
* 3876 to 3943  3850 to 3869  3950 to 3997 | 5.4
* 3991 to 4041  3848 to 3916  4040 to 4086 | -3.5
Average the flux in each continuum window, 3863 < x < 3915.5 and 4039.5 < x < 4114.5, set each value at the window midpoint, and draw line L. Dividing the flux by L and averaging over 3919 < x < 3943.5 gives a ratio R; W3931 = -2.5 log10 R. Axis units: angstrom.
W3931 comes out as 0.10 mag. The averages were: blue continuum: 7.79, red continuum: 9.74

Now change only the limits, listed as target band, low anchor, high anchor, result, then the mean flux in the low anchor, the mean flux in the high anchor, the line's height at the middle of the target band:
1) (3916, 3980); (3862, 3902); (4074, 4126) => 0.09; 7.44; 9.27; 7.99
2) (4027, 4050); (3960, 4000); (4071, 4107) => -0.25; 7.79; 9.26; 8.58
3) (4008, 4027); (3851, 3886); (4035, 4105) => -0.16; 8.12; 10.1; 9.57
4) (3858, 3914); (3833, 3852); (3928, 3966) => -0.17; 6.24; 7.33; 6.69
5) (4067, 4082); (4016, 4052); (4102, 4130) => -0.05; 10.9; 9.22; 10.1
